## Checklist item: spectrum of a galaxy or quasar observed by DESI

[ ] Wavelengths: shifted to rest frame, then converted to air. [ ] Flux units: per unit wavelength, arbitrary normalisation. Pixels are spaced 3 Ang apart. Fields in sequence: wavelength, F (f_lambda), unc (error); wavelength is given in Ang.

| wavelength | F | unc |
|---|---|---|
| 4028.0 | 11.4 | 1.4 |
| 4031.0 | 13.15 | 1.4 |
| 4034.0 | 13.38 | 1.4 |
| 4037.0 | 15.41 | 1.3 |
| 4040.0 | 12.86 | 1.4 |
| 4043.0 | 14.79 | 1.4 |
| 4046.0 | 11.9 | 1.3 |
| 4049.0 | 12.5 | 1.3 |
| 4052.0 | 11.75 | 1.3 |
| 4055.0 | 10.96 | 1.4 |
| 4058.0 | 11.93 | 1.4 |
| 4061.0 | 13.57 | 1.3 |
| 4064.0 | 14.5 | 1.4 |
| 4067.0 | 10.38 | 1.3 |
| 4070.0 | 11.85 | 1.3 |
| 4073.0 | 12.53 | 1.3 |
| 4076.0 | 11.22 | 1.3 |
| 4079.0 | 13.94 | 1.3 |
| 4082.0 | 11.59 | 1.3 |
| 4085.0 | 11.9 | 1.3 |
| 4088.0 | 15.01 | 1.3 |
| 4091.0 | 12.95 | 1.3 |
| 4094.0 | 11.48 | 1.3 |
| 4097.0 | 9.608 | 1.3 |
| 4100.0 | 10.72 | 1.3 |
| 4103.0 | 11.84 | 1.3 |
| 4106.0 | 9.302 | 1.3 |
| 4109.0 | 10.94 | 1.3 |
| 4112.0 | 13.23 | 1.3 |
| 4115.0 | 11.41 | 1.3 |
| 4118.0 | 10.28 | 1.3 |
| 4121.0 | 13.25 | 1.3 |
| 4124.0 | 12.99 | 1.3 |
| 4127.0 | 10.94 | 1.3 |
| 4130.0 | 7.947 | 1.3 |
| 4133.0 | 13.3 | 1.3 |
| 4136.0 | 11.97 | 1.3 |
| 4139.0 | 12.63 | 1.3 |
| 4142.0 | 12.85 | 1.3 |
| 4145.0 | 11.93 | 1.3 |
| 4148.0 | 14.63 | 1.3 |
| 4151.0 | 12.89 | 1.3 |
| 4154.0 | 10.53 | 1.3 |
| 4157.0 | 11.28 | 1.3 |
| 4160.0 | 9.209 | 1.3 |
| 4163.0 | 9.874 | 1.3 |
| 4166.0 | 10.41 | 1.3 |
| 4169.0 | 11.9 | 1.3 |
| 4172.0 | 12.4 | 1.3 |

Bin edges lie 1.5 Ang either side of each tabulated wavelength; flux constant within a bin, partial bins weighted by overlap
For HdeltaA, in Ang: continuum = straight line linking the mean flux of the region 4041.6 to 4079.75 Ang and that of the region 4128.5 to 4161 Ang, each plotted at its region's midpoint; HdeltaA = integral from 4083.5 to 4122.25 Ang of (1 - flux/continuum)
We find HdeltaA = 1.3 Ang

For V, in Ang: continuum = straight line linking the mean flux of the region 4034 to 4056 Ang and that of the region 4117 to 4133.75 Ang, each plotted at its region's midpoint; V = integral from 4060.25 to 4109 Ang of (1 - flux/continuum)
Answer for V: 0.9 Ang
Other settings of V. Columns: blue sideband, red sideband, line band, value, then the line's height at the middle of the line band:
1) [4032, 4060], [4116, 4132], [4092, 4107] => 1.3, 11.7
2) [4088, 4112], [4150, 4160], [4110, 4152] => -3.3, 11.2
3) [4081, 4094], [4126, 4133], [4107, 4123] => -1.1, 11.1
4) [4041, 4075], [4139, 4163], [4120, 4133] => 0.6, 12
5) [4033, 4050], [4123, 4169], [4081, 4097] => 0.4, 12.6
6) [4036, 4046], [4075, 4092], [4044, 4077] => 3.1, 13.4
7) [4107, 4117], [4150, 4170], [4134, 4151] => -2.6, 11.1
